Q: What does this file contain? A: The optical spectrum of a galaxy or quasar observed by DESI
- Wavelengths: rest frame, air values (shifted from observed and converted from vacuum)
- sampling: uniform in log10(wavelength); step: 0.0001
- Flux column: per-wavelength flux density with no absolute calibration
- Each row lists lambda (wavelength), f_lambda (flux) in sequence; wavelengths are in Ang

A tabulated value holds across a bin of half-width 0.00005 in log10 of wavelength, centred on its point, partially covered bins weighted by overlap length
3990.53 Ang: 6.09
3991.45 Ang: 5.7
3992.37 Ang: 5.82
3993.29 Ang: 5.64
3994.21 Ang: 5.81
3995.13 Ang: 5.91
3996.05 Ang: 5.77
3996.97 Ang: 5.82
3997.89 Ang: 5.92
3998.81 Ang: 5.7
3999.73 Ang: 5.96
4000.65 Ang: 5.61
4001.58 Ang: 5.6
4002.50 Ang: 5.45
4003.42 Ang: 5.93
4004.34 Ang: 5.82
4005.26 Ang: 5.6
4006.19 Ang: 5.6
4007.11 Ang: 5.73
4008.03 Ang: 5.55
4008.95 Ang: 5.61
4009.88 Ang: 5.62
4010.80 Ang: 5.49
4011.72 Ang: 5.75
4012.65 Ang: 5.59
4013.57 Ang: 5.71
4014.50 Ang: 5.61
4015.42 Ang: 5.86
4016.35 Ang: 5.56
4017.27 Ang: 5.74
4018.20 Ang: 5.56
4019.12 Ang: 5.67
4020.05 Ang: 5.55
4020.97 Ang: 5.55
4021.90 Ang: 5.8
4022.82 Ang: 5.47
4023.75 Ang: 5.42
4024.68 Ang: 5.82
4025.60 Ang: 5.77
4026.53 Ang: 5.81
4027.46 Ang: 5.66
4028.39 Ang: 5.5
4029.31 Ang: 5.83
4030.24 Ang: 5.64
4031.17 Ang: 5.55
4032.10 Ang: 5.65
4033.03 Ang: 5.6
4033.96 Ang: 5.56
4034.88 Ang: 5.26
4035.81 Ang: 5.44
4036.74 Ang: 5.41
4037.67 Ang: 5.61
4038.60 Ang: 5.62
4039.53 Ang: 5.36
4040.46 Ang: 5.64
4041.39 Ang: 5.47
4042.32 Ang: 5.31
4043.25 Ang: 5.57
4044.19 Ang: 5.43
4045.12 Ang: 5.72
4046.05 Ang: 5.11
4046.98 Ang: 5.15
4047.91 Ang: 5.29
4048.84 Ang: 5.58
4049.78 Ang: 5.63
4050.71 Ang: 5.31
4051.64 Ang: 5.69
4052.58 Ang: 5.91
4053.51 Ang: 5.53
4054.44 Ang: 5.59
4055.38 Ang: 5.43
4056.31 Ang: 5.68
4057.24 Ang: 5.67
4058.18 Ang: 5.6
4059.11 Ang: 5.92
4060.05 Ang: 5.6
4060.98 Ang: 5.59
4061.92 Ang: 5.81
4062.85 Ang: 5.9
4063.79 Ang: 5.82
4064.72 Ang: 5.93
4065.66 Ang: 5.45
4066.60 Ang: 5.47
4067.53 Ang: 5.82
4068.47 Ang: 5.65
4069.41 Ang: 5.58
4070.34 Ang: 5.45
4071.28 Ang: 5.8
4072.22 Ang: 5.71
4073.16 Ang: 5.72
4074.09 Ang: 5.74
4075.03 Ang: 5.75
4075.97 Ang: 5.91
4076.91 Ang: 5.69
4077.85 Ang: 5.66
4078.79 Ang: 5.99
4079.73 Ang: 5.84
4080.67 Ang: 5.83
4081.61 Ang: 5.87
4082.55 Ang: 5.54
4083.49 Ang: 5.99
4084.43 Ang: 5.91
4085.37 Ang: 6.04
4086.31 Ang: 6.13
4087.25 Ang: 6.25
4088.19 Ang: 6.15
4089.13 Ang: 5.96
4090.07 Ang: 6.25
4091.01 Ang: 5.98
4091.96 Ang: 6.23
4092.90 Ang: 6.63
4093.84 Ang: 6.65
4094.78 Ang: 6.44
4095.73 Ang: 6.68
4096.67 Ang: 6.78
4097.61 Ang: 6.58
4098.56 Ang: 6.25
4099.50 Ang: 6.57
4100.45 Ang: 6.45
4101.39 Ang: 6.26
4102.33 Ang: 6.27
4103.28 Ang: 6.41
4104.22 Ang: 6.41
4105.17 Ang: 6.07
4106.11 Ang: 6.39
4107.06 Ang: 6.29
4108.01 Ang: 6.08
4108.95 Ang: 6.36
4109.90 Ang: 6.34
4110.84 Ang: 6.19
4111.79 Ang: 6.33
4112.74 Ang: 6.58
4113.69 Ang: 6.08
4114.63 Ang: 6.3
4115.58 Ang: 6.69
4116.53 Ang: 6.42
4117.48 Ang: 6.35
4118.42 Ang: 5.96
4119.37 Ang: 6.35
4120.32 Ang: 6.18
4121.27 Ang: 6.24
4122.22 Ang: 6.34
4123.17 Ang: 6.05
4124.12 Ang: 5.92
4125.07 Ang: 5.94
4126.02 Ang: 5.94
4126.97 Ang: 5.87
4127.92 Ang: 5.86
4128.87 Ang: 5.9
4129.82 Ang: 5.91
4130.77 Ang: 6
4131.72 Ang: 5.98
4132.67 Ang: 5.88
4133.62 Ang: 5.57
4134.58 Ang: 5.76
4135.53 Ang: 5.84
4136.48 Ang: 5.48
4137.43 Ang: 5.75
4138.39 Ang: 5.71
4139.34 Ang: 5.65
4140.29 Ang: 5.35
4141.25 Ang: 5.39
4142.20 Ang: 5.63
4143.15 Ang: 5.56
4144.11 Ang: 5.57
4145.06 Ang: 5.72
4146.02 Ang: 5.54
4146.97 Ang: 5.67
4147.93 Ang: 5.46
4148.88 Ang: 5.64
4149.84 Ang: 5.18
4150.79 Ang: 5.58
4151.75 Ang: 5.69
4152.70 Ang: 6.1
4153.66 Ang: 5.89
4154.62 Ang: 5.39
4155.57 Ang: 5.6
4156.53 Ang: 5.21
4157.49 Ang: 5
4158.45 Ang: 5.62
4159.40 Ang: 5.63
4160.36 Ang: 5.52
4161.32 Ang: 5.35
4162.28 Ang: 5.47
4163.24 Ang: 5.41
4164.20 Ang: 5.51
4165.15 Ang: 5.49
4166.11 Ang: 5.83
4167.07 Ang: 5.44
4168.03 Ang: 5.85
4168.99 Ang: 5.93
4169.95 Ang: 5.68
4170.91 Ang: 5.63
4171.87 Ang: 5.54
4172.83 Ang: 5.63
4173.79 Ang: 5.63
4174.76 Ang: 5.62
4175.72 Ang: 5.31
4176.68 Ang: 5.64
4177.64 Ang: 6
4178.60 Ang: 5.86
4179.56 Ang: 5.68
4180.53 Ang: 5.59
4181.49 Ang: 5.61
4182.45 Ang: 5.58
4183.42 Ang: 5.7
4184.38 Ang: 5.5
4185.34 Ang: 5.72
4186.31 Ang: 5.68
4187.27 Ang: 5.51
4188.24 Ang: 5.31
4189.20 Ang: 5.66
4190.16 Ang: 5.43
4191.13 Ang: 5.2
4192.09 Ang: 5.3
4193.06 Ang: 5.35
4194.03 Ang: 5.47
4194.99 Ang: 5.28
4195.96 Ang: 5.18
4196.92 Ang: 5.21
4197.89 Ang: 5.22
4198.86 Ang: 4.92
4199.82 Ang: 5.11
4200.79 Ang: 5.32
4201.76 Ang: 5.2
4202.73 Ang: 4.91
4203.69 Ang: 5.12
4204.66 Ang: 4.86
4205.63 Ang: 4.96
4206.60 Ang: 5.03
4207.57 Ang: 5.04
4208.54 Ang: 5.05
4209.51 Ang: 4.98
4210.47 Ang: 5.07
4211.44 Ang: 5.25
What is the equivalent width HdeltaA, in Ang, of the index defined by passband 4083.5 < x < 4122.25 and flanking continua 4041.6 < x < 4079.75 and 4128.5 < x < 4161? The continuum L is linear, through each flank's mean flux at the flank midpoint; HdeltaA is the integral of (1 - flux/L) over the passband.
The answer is -4.7 Ang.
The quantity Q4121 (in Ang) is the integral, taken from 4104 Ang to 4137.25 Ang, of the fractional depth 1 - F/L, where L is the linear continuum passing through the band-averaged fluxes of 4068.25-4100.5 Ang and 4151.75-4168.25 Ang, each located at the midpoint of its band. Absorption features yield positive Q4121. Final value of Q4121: -1.7 Ang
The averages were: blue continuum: 6.04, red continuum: 5.55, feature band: 6.1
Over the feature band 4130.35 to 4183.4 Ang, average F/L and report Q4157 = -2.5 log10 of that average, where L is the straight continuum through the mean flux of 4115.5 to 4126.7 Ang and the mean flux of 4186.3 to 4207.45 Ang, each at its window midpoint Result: 0.02 mag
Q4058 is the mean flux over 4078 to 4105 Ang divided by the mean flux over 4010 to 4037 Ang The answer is 1.11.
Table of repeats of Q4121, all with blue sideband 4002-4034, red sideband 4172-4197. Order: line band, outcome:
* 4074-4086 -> -0.5 Ang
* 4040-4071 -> 0.2 Ang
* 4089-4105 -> -2.3 Ang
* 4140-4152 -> 0.0 Ang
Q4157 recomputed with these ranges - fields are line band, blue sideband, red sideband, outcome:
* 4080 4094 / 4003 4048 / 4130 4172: -0.090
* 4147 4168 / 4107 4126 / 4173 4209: 0.044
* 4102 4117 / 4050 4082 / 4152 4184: -0.120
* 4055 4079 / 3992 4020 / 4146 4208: -0.017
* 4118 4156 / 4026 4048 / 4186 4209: -0.087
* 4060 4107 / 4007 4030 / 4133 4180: -0.075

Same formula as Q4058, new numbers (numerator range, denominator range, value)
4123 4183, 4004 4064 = 1.01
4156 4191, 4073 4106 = 0.91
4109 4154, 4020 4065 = 1.06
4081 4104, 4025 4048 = 1.13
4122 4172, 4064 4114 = 0.93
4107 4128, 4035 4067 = 1.12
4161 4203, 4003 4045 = 0.98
